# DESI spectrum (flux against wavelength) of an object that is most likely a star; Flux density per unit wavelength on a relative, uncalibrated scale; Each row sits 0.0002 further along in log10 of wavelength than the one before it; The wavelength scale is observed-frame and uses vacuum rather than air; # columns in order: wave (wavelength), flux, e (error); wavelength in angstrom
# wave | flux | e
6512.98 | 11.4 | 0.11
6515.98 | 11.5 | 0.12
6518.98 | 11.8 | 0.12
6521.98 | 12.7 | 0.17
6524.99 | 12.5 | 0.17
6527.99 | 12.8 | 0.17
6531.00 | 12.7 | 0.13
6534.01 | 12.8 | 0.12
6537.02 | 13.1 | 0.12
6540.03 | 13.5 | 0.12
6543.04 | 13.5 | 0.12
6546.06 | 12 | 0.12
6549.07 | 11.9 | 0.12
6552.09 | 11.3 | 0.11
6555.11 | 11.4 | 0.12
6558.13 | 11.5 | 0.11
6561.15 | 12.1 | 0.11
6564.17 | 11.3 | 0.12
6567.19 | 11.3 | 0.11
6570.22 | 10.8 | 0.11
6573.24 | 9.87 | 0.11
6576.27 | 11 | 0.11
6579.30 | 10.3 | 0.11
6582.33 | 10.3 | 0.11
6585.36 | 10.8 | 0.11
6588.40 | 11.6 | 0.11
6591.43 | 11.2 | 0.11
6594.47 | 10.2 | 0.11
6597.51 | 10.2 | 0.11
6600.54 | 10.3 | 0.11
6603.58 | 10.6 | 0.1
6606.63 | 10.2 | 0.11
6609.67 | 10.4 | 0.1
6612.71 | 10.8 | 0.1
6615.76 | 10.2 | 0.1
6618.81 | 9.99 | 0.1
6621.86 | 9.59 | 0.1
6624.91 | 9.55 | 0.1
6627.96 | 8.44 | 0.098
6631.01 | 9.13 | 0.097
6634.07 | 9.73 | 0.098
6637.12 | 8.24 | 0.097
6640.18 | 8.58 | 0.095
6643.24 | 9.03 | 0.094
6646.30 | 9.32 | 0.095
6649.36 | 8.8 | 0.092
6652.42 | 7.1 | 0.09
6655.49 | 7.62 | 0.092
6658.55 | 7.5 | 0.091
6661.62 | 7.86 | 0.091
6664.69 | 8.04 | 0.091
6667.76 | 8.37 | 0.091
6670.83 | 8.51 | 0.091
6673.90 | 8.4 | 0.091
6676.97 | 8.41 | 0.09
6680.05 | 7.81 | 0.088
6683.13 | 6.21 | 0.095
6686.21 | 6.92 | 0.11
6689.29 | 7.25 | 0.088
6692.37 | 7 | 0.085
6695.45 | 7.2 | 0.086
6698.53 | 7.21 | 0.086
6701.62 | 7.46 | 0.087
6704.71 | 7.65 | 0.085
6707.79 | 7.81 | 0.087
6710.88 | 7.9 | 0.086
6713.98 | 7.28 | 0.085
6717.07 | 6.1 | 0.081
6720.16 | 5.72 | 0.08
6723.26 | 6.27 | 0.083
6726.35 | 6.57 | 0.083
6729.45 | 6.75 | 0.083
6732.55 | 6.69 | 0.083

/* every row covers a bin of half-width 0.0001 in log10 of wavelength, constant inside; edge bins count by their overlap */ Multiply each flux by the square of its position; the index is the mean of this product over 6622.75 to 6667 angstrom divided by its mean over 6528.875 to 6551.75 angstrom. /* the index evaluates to 0.7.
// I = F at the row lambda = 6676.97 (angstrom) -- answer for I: 8.41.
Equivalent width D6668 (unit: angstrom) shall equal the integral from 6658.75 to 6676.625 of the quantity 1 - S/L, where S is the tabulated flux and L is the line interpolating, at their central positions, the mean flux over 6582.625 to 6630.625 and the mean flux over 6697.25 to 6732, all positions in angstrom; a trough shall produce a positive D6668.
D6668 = 0.4 angstrom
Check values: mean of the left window 10.2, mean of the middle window 8.19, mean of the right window 6.96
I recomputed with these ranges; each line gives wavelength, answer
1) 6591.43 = 11.2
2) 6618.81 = 9.99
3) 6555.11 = 11.4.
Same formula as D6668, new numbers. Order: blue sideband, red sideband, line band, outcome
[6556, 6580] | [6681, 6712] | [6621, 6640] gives 0.3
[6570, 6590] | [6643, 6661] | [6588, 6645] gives -2.8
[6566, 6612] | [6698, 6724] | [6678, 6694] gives 1.4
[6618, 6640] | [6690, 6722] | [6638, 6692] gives 1.7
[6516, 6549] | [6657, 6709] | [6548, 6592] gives 1.1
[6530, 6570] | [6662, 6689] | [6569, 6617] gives 0.4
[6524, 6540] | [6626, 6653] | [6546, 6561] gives 0.5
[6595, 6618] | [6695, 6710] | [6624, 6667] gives 3.4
